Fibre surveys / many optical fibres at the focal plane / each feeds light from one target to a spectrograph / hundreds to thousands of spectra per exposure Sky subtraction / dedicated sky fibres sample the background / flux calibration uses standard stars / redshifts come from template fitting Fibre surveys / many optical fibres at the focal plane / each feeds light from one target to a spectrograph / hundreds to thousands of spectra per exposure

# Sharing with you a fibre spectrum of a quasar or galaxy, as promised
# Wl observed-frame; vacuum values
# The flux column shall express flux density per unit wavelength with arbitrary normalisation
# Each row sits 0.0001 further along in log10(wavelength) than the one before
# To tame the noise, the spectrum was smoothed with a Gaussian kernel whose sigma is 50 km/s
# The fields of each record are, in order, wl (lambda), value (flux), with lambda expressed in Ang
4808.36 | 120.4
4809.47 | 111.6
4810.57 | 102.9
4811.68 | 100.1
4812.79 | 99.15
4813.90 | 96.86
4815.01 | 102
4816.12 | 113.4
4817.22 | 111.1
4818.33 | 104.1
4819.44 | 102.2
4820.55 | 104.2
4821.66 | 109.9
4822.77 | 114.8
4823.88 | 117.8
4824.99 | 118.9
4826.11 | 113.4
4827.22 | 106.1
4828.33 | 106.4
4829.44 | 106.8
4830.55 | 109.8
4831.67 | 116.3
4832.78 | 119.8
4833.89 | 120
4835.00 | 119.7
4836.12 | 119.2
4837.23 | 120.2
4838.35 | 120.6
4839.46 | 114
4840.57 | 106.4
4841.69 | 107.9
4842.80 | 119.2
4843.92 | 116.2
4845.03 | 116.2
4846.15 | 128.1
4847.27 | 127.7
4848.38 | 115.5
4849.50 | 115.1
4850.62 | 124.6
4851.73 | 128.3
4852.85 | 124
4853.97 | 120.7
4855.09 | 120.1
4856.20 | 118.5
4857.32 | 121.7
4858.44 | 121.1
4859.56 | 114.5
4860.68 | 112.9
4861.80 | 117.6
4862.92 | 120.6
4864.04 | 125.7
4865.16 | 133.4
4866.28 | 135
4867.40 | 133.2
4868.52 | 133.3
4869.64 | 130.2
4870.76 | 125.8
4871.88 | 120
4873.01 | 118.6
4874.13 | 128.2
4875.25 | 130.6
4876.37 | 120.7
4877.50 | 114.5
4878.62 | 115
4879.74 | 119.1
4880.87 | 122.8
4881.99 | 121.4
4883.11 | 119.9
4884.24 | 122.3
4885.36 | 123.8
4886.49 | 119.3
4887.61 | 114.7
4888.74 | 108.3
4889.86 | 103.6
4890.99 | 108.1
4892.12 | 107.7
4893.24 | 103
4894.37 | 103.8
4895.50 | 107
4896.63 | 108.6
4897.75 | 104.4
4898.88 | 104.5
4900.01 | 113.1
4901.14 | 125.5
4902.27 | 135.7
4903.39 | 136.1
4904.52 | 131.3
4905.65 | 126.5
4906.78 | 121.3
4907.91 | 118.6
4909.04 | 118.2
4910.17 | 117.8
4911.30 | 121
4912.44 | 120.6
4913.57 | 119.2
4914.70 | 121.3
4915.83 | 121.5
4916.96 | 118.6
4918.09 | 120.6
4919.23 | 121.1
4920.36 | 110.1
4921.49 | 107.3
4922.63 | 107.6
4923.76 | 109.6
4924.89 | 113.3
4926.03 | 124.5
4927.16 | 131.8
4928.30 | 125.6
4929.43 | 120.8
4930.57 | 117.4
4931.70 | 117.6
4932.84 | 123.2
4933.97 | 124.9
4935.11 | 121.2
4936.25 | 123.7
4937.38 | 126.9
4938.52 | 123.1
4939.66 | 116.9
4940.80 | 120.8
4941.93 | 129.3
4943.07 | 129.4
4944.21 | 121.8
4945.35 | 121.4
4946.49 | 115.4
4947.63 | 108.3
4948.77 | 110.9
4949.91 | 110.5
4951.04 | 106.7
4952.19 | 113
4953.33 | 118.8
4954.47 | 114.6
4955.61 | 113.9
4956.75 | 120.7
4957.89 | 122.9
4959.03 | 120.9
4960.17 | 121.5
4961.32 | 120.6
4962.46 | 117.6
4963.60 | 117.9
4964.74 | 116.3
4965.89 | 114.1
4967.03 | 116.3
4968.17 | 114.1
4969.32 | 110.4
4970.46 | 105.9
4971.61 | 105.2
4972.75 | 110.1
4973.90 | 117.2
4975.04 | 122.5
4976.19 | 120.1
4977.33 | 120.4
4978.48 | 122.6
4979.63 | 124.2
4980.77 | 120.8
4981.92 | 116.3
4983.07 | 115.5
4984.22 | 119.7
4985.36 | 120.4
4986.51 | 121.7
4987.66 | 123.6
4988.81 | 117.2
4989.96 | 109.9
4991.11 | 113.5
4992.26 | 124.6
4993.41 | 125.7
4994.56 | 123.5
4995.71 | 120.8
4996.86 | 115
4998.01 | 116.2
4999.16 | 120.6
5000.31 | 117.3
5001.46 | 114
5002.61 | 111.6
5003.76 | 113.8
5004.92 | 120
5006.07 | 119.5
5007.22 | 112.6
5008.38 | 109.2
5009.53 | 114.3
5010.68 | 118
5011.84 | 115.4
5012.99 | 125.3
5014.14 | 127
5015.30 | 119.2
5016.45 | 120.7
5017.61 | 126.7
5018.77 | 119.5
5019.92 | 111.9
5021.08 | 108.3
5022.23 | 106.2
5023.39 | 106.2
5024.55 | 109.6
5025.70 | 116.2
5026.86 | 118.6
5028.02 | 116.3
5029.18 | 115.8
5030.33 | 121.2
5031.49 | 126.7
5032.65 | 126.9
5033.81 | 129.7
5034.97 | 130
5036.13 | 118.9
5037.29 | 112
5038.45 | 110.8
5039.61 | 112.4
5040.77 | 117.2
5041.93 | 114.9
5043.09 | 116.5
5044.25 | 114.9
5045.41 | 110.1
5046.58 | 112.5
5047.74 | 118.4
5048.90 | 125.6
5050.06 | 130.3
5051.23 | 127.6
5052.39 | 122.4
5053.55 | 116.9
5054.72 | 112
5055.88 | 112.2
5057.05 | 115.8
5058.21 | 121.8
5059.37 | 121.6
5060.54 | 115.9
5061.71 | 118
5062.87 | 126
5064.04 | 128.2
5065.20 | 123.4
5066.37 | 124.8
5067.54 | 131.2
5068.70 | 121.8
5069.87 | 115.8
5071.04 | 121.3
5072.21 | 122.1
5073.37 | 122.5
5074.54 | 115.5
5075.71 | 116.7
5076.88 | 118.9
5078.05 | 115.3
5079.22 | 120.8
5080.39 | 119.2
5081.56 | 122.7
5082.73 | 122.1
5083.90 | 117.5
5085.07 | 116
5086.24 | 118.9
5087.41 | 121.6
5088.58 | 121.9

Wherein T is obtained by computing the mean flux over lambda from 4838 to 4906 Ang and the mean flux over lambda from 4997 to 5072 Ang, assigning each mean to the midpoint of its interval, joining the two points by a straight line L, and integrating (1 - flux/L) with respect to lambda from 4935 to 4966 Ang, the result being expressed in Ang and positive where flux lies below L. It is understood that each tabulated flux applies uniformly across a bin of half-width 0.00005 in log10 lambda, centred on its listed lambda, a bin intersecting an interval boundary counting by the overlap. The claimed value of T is 0.1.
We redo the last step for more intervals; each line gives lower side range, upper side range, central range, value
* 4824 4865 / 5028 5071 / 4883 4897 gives 0.82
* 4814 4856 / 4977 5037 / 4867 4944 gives -2.04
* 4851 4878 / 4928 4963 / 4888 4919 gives 1.28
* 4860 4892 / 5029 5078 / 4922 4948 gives 0.01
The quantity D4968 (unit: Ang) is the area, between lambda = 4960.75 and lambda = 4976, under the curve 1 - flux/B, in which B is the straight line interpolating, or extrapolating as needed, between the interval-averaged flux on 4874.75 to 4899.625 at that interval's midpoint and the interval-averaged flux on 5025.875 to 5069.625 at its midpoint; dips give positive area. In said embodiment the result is 0.3 Ang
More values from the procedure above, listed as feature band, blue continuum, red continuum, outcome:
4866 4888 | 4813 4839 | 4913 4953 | -1.58 Ang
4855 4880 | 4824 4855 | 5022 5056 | -1.27 Ang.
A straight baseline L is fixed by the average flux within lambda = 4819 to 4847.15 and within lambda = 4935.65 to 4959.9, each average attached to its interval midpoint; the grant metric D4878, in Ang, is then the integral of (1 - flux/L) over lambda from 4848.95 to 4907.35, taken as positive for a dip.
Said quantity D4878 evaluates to -1.9 Ang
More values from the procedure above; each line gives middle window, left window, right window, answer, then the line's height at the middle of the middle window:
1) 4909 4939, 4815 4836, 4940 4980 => -1.0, 116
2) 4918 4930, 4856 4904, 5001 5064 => 0.1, 119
